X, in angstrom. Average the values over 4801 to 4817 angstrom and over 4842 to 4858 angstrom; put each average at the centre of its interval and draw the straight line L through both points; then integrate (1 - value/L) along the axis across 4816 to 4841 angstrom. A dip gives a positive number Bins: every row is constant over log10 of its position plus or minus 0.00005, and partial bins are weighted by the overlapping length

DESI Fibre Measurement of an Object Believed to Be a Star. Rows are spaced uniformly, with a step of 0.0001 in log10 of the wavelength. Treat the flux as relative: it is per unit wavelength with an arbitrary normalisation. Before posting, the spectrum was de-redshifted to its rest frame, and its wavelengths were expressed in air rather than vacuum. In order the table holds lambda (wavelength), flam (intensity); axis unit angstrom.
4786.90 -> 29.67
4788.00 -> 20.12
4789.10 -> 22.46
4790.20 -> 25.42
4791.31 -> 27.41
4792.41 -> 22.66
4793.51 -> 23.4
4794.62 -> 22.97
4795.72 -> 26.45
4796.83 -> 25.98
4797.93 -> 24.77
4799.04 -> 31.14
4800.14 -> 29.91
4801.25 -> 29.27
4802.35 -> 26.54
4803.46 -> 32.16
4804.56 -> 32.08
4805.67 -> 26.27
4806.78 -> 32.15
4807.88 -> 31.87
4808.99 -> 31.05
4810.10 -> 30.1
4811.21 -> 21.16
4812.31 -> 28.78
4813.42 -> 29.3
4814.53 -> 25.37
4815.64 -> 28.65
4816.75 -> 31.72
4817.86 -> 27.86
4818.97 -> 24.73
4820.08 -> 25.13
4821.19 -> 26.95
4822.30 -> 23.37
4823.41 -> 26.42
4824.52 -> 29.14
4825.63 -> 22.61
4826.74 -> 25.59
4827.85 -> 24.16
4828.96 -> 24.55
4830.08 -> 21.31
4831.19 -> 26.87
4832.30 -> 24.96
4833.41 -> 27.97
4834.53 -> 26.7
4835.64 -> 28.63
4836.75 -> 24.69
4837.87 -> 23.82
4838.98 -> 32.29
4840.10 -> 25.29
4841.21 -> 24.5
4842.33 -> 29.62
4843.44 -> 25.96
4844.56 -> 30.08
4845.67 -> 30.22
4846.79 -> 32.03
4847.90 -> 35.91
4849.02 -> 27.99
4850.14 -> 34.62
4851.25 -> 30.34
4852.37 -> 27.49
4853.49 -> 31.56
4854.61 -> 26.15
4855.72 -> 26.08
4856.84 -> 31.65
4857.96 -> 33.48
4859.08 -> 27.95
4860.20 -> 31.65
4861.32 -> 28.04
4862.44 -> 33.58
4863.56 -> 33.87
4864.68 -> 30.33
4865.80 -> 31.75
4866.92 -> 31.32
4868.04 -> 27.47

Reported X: 2.9 angstrom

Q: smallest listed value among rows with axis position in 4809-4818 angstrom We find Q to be 21.16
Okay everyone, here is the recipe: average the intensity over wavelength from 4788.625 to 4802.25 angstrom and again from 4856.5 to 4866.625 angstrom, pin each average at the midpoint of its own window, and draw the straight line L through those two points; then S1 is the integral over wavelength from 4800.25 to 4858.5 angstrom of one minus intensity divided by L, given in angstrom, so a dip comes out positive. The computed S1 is 1.4 angstrom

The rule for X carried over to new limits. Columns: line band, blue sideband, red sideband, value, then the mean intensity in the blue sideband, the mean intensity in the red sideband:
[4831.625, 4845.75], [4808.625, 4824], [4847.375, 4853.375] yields 1.3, 27.1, 31.2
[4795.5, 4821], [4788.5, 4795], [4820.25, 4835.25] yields -3.8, 24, 25.5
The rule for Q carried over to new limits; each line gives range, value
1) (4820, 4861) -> 21.31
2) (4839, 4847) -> 24.5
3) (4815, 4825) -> 23.37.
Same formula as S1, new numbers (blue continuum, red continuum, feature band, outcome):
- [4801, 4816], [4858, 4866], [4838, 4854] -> 0.4 angstrom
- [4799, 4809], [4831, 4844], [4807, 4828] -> 1.2 angstrom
